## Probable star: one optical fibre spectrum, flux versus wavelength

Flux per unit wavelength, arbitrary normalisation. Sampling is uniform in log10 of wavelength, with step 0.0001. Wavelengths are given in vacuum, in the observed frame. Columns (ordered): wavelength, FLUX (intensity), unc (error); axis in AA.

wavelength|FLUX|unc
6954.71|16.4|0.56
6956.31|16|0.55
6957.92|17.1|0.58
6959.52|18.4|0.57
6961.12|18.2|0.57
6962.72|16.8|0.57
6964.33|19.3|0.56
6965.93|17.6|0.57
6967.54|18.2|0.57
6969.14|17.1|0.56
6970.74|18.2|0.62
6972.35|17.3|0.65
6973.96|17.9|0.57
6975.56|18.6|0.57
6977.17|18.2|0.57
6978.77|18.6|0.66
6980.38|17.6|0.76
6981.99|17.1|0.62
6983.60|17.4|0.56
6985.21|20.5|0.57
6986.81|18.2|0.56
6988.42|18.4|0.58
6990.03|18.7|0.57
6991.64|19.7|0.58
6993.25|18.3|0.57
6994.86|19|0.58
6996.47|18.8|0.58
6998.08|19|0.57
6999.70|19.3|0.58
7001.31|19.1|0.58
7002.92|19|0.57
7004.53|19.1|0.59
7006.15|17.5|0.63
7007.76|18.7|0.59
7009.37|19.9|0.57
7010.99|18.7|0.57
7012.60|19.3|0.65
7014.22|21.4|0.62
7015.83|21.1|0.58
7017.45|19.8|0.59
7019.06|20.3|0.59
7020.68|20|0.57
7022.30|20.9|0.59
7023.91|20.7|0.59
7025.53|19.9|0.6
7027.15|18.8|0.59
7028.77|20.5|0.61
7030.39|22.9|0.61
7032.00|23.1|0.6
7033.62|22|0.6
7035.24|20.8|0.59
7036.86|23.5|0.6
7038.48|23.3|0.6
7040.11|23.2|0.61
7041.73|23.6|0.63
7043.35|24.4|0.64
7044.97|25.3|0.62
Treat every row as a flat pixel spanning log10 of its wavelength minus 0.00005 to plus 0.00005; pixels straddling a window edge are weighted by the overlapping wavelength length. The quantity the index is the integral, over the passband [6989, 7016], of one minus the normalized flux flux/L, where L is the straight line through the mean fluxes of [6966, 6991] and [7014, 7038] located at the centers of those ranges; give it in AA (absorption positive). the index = 0.6 AA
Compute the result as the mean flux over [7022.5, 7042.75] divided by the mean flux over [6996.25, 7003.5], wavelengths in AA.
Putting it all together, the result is 1.15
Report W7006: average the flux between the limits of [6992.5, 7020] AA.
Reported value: 19.3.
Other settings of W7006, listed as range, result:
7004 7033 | 20.2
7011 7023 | 20.3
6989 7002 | 19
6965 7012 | 18.5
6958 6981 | 18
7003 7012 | 18.8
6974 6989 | 18.3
